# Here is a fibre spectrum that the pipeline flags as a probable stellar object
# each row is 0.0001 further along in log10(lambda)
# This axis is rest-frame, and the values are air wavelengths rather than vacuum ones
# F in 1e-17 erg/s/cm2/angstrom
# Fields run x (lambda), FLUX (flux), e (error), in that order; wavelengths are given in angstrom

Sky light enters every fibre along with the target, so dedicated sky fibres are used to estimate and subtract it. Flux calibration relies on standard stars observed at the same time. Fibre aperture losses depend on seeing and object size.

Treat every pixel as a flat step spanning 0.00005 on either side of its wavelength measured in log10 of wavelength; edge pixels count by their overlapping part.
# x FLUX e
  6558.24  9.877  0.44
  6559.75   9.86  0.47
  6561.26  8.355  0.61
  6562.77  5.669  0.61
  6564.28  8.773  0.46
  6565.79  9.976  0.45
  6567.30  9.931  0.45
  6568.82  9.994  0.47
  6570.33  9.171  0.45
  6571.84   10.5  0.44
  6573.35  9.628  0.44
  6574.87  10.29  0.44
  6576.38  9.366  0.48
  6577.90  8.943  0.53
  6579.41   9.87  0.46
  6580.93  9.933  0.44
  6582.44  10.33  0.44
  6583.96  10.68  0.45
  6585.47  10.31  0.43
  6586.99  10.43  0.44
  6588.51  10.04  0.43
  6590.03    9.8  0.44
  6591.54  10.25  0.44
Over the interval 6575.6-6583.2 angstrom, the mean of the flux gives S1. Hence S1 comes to 9.69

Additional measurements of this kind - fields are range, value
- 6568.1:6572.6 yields 9.91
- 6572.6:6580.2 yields 9.61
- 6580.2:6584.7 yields 10.3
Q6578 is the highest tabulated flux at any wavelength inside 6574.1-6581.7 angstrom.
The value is 10.29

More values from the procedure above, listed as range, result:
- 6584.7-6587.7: 10.43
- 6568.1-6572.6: 10.5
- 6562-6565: 8.773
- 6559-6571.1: 9.994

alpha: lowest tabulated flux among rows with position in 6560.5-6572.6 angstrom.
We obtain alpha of 5.669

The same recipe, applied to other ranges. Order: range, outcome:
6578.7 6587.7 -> 9.87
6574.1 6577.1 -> 9.366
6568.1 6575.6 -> 9.171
